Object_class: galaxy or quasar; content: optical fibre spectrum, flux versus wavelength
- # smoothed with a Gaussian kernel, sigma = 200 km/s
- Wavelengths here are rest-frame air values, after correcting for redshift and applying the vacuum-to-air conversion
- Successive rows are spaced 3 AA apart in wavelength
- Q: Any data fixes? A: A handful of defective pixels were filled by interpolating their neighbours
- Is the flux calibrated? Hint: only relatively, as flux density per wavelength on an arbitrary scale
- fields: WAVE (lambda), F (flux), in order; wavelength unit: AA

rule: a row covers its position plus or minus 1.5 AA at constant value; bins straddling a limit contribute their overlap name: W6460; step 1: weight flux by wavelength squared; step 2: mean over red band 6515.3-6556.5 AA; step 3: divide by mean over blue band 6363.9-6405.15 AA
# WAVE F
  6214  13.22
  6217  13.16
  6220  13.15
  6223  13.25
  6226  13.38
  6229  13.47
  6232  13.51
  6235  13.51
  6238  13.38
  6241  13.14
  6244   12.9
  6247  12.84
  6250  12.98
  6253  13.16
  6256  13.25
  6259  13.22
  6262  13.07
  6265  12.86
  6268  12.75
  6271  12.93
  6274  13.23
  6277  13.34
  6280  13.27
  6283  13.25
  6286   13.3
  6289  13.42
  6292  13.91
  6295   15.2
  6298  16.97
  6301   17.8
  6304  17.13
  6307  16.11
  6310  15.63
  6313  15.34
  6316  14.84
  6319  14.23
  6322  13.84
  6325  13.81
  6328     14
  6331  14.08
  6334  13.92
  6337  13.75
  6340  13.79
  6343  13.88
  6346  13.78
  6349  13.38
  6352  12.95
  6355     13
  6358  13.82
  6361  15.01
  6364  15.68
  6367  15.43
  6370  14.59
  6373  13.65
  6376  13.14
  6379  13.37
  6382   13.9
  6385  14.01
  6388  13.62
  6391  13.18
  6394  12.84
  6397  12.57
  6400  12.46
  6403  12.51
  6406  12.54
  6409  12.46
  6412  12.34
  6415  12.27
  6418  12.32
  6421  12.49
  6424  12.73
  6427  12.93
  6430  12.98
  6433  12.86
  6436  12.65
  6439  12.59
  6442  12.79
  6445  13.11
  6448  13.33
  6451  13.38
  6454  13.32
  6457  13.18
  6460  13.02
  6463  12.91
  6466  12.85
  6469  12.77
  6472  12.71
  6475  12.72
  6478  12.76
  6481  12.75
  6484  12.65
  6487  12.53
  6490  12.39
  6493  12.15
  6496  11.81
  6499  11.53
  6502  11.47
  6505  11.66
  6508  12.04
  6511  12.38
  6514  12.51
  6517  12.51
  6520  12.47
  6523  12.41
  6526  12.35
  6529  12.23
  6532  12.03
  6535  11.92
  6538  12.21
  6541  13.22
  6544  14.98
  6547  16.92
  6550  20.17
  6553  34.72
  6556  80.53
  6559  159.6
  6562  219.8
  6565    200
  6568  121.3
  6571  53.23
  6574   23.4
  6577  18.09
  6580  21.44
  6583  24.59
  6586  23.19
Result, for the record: 1.4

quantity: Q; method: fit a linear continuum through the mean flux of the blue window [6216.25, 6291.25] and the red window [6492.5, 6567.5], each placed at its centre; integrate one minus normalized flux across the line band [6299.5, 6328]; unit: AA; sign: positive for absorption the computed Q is 5.29 AA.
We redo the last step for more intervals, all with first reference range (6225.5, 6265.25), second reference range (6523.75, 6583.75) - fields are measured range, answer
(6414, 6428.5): 9.5 AA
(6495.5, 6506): 7.9 AA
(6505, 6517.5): 9.3 AA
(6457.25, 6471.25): 9.7 AA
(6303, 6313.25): 2.6 AA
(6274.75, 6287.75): 3.4 AA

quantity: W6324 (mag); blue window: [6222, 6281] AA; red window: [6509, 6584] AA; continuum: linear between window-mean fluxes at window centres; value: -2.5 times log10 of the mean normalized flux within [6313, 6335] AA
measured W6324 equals 0.43 mag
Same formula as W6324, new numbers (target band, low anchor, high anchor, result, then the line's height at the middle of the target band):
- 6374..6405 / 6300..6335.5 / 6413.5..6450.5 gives 0.037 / 13.6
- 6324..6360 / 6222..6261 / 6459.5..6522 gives -0.066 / 12.9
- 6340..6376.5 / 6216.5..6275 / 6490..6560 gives 0.190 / 16.7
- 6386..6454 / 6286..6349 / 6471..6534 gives 0.047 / 13.4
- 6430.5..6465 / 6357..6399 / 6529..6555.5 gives 0.233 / 16.1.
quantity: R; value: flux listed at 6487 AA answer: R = 12.53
